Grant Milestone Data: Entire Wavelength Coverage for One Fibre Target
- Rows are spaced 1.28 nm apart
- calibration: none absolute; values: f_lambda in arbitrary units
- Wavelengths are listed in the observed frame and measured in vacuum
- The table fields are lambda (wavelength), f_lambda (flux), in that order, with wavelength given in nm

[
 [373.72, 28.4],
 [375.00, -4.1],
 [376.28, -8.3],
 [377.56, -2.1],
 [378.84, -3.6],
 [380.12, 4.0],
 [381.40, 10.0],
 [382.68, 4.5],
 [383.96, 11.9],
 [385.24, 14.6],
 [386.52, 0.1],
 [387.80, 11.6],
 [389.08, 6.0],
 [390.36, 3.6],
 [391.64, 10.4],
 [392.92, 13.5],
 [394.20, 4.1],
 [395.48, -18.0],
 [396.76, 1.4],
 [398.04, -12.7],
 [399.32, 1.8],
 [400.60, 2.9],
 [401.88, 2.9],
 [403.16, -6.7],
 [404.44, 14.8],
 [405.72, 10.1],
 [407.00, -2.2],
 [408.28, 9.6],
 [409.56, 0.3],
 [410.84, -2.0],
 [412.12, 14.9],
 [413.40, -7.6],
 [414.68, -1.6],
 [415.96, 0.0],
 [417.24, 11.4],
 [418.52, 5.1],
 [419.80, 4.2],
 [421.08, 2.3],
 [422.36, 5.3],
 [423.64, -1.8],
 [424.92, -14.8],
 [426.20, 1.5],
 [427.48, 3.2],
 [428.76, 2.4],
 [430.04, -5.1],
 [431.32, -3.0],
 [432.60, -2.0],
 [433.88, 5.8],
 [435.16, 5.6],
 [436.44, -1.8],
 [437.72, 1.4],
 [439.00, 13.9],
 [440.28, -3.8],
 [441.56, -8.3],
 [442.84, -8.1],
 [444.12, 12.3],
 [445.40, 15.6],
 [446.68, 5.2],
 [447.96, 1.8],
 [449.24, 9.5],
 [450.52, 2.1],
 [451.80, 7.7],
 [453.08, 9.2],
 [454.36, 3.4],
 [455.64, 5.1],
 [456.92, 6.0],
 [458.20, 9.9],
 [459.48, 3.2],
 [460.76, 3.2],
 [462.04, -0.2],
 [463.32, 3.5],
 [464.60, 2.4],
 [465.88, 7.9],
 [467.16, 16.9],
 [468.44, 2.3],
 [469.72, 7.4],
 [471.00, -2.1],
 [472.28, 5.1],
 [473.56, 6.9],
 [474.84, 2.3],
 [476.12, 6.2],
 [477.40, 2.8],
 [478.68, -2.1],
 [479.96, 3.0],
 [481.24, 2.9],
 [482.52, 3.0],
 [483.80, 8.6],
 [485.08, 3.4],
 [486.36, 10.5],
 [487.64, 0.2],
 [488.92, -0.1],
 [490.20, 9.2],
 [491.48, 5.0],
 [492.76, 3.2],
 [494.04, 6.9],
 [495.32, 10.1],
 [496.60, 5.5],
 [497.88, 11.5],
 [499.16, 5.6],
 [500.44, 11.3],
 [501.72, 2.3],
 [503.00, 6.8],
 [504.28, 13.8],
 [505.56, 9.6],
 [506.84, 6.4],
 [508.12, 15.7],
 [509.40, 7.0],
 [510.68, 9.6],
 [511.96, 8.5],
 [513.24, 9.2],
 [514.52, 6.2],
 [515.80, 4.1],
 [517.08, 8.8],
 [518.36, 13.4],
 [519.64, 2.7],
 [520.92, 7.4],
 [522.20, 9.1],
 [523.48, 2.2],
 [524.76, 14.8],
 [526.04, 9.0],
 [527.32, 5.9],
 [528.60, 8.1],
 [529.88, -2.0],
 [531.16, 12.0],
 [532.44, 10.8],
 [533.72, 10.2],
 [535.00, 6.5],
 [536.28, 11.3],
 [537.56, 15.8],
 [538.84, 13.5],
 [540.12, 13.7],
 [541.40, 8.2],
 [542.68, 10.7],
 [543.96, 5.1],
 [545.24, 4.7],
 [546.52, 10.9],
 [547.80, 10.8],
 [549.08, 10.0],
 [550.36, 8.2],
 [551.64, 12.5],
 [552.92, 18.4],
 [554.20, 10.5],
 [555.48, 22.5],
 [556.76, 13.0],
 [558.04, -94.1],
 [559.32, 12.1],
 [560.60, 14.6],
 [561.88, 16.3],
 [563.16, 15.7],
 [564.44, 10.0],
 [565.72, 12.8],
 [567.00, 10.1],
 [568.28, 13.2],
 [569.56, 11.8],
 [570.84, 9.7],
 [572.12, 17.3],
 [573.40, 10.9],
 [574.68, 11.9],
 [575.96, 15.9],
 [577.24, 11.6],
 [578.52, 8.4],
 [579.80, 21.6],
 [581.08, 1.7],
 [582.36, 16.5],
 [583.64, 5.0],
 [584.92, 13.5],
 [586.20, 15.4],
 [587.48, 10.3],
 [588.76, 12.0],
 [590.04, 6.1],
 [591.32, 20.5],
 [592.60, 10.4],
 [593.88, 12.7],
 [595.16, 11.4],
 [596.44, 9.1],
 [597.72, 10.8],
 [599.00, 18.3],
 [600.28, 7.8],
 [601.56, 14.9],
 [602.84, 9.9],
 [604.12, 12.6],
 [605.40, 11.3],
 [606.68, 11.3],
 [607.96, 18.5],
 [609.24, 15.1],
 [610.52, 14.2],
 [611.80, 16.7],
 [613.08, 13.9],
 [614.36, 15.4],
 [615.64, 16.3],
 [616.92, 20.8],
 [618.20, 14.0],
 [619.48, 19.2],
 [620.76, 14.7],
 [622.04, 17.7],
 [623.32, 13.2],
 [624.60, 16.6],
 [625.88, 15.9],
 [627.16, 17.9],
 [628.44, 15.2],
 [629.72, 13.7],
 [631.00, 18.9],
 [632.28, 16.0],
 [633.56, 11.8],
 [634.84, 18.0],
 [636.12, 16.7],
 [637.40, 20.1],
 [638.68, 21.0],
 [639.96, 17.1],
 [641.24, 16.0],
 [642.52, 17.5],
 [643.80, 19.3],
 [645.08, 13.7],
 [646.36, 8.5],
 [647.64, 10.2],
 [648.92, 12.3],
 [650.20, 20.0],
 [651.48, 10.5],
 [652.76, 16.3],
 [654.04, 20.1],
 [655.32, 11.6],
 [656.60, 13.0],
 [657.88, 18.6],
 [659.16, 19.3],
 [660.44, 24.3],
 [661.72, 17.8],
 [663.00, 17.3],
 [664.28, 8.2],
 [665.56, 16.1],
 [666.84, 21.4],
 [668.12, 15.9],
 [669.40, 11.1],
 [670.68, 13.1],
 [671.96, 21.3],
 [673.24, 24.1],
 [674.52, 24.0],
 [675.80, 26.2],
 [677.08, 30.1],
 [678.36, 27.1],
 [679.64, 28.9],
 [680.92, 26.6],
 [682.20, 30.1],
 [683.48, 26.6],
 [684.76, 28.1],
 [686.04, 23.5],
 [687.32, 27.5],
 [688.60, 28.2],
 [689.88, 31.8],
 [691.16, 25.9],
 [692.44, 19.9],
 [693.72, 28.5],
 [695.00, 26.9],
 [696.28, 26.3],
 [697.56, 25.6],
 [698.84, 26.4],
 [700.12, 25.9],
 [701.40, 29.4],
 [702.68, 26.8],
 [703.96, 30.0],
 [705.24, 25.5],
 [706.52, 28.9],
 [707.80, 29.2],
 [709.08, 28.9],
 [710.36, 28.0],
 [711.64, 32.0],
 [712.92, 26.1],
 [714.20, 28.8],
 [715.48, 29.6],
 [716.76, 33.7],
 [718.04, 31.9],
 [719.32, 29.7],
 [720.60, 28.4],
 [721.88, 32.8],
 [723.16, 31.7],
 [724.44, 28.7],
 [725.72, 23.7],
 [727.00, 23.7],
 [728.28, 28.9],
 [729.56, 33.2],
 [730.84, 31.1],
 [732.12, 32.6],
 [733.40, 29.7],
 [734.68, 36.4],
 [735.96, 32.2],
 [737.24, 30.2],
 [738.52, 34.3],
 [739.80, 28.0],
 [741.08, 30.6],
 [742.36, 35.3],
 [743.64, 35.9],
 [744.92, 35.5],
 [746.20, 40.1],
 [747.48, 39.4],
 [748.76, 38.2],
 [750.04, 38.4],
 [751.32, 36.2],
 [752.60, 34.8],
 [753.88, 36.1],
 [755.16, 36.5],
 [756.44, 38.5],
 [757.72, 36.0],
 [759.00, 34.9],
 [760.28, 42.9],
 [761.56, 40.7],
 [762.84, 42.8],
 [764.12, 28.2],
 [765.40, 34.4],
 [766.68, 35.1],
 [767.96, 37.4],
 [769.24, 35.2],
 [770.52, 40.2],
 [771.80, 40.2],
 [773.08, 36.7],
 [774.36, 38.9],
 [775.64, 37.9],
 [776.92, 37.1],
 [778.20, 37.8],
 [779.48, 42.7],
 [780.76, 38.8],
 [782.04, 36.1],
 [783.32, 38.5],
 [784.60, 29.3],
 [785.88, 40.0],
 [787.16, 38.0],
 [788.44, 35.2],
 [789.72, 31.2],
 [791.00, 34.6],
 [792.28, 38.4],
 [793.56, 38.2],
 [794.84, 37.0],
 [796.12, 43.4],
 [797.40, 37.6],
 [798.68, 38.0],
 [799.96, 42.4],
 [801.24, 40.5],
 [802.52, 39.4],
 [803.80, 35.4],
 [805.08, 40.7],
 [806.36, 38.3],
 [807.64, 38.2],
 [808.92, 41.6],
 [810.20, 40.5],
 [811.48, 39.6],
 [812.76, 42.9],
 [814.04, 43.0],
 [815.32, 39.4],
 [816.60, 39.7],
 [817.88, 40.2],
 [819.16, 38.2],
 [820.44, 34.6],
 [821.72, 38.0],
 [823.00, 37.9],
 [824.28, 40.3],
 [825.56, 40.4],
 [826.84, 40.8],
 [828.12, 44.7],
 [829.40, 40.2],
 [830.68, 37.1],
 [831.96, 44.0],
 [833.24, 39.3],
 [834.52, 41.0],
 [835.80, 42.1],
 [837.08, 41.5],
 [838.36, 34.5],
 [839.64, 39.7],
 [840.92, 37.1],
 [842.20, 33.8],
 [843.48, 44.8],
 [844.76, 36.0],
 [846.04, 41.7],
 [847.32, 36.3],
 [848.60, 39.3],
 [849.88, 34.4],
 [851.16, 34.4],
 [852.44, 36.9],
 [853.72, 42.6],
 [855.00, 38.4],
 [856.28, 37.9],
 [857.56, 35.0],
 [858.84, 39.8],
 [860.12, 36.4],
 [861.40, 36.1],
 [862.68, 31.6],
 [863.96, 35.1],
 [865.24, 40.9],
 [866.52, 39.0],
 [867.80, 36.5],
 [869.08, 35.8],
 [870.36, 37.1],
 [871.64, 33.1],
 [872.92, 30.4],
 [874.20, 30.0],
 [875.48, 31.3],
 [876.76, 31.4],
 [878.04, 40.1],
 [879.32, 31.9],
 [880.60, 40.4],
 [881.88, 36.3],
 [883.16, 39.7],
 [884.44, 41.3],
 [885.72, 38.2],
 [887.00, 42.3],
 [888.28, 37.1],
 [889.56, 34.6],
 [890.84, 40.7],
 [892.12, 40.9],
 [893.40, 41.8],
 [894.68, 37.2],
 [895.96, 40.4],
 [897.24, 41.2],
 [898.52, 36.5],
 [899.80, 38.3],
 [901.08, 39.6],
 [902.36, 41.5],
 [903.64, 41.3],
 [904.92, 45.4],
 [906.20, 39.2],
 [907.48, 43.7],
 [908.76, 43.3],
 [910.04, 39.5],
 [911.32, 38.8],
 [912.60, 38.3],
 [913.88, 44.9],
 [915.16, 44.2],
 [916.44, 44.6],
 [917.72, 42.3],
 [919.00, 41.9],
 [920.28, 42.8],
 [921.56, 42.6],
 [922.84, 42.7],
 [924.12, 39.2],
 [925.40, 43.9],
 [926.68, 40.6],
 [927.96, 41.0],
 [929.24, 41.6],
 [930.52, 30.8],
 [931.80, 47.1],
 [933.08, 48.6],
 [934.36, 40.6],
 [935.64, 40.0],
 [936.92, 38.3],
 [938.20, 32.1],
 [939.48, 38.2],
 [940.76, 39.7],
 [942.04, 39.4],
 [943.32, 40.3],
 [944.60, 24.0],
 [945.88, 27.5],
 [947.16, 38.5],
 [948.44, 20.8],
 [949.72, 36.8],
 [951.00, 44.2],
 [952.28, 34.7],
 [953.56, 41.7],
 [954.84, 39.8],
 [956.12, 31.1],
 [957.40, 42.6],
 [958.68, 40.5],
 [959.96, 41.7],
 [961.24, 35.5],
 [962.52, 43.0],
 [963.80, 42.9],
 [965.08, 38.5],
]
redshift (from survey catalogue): 0.69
